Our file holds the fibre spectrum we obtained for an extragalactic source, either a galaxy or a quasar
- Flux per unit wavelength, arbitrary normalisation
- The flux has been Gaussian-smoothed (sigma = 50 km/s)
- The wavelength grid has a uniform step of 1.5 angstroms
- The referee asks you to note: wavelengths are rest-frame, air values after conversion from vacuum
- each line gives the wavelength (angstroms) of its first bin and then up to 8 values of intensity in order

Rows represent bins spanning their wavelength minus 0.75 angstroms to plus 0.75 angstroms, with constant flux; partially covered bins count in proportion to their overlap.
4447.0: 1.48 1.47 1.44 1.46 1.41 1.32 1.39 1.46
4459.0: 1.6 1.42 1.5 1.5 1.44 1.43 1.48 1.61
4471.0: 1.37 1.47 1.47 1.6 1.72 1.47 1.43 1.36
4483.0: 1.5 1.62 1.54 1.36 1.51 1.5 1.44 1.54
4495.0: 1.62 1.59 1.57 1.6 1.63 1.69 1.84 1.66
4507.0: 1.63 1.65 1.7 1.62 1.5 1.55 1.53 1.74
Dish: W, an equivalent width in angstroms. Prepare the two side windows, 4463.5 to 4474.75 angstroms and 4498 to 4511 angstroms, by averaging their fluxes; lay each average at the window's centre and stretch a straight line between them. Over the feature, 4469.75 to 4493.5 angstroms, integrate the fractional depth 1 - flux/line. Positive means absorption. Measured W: 0.7 angstroms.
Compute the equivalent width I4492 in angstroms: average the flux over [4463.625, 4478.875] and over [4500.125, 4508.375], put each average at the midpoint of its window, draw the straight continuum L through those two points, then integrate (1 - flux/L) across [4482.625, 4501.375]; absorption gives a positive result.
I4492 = 0.9 angstroms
